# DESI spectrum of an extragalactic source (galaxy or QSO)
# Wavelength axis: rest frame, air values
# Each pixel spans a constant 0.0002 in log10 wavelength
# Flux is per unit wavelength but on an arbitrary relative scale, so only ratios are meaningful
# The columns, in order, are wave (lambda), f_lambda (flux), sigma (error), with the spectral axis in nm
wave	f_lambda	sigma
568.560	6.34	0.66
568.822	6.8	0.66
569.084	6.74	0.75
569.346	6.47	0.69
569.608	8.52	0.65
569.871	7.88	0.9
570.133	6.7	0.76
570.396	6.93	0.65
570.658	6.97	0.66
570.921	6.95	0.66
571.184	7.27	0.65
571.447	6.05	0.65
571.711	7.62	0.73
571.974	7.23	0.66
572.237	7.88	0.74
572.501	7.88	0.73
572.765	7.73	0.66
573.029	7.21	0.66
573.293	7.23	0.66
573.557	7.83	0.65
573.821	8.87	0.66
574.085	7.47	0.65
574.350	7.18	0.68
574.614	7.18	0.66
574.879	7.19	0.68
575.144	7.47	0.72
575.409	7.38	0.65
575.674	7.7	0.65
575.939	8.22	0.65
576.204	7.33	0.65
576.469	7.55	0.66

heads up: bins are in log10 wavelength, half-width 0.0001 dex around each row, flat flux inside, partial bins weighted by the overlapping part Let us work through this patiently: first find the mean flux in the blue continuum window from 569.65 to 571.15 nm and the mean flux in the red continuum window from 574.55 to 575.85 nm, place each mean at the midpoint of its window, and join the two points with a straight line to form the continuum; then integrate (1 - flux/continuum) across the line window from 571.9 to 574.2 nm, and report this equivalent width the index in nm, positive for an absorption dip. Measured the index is -0.13 nm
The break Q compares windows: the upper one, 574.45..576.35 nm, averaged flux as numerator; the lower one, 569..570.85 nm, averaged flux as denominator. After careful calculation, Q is 1.04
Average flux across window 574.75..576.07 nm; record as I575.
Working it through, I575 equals 7.59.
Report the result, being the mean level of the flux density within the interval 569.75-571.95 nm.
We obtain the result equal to 7.05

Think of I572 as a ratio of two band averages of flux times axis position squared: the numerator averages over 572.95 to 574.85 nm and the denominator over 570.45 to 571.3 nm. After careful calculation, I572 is 1.08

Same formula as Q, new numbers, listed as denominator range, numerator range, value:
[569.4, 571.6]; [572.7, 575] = 1.06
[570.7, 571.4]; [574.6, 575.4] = 1.05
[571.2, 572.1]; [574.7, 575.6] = 1.05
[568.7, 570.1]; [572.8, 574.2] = 1.07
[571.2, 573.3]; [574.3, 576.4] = 1.02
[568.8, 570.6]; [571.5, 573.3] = 1.05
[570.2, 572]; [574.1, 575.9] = 1.06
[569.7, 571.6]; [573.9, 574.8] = 1.05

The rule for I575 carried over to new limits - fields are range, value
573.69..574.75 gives 7.67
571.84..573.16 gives 7.59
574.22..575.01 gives 7.19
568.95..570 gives 7.4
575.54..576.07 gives 7.96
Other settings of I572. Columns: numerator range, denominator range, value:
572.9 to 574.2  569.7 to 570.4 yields 1.07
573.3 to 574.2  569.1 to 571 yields 1.12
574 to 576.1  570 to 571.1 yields 1.10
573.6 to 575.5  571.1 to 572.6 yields 1.04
